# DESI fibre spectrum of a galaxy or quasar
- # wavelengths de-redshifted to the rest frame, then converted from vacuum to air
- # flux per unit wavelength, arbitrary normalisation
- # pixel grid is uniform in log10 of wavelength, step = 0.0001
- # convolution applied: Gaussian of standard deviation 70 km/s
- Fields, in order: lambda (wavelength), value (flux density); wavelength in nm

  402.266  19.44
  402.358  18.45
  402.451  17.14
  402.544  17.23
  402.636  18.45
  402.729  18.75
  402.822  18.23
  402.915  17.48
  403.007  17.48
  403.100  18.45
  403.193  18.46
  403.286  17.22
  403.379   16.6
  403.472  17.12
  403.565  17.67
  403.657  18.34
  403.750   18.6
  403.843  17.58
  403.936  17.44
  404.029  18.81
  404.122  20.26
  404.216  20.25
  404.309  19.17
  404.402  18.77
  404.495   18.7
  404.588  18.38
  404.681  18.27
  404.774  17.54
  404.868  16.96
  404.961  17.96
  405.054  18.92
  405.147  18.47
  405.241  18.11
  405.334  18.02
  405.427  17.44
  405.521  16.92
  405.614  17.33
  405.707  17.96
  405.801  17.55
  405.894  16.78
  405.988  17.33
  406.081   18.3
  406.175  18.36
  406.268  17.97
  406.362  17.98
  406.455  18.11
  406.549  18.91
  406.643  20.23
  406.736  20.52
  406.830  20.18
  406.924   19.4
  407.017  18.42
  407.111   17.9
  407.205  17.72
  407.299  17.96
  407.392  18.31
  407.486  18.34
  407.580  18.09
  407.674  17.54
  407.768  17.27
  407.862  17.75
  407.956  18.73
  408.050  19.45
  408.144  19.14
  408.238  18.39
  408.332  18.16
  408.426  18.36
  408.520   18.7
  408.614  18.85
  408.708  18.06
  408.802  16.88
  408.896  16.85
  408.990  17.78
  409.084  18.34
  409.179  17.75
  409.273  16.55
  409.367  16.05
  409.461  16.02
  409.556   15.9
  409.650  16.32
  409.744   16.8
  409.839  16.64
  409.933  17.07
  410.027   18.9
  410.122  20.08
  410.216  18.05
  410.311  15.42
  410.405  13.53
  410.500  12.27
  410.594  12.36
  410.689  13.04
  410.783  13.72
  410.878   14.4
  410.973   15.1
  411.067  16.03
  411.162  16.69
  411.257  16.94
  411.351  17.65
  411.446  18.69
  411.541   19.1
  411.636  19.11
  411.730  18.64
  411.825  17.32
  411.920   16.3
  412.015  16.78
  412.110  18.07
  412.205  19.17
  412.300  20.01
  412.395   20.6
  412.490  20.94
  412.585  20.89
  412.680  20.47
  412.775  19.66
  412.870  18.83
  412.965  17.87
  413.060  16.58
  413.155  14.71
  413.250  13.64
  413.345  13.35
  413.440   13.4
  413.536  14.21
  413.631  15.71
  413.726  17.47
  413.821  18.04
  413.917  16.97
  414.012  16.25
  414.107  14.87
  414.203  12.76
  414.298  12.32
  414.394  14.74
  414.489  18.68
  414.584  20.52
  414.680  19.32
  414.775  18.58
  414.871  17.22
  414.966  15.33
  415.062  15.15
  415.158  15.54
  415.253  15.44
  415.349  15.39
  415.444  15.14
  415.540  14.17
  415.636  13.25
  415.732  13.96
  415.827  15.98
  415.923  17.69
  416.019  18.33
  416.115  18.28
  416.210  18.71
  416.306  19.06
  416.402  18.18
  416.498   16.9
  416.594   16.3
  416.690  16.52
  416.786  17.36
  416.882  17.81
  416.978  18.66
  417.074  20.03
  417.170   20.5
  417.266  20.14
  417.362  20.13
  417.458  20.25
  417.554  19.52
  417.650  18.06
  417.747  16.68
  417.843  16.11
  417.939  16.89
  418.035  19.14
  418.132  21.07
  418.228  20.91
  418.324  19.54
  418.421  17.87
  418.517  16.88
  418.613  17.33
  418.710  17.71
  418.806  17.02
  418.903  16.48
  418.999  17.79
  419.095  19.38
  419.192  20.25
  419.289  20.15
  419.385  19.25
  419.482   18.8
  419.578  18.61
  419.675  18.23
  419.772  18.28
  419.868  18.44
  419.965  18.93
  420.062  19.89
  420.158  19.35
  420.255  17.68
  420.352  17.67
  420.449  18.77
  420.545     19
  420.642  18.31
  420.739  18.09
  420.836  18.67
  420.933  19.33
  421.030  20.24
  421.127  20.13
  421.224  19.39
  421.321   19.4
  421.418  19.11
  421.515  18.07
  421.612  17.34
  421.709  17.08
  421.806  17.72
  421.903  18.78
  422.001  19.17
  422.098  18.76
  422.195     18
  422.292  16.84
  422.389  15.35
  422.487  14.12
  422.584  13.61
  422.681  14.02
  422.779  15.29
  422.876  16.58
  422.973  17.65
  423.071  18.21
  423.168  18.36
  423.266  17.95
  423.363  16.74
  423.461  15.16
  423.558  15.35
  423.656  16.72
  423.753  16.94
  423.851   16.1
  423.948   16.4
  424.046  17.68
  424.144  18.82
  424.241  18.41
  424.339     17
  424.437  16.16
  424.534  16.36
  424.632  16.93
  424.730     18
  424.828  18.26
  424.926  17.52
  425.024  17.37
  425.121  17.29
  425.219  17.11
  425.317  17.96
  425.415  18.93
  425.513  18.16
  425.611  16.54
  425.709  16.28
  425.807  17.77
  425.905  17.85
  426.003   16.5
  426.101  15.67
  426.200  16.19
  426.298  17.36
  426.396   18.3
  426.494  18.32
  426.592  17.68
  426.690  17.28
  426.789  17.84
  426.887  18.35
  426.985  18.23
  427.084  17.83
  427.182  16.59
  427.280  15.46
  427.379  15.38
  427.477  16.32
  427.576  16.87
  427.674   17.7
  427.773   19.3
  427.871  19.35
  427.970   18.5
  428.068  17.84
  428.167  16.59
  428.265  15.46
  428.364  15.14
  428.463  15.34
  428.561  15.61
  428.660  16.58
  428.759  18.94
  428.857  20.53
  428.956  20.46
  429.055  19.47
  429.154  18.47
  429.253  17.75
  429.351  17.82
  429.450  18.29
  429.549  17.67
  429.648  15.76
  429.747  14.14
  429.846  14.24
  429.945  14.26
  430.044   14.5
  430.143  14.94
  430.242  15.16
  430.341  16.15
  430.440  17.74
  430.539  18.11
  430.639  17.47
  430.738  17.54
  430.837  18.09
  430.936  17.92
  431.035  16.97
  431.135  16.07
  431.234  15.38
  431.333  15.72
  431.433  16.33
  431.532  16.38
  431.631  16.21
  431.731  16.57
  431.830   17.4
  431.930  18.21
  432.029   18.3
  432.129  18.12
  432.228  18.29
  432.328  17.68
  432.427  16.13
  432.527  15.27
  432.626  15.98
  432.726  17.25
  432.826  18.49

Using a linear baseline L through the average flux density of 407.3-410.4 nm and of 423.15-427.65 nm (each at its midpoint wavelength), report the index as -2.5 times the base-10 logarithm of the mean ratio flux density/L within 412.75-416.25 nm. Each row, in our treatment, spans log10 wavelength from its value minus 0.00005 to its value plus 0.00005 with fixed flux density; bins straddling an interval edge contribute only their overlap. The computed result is 0.09 mag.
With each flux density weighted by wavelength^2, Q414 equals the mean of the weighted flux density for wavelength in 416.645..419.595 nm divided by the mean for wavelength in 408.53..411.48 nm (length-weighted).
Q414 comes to 1.2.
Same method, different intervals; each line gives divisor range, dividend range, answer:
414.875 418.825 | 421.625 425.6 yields 1.00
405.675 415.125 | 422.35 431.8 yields 1.06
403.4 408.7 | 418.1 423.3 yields 1.06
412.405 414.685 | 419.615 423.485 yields 1.11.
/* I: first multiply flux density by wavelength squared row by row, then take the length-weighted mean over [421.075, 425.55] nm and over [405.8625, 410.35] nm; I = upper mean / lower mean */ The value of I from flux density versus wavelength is 1.04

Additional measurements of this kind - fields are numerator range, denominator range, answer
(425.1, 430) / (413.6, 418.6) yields 1.05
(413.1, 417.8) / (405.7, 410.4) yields 0.97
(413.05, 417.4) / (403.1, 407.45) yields 0.95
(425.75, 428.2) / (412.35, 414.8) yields 1.09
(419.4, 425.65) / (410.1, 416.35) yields 1.11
